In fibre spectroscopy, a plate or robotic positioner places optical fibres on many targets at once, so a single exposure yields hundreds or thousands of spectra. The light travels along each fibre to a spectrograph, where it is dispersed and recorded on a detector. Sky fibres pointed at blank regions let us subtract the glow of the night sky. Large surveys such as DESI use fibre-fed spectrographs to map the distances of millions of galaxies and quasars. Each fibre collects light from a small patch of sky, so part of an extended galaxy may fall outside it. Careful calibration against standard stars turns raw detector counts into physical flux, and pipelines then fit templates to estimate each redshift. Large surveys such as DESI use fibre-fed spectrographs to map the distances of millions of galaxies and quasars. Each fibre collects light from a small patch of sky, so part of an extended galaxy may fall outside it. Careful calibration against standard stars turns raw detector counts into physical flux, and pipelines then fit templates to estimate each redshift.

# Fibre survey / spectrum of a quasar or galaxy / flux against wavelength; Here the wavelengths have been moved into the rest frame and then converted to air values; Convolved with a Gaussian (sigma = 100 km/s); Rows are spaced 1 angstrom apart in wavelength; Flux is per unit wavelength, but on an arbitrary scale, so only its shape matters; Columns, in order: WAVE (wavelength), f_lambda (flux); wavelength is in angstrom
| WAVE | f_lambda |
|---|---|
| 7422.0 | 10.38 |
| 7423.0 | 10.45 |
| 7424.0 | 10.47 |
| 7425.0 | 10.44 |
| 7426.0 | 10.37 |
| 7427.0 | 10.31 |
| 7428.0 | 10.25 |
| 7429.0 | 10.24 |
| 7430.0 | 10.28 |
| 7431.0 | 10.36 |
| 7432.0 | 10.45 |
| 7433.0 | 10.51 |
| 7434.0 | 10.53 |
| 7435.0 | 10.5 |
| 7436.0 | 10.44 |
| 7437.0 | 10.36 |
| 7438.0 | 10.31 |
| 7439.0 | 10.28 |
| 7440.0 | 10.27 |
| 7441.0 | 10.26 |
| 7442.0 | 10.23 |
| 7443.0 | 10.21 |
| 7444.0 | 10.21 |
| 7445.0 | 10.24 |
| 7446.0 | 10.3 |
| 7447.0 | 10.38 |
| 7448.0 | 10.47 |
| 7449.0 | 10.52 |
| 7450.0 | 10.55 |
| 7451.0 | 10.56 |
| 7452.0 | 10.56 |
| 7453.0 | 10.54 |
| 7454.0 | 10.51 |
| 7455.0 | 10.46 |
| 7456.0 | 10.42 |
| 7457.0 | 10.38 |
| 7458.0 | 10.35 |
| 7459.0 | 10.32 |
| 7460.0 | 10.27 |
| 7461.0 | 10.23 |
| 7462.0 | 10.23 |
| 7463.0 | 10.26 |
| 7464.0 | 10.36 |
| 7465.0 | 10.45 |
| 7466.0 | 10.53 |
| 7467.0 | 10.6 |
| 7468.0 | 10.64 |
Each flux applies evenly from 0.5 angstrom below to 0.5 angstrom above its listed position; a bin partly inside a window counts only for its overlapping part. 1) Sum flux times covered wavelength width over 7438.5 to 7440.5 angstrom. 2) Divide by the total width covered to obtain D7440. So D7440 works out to 10.3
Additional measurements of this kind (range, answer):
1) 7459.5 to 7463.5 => 10.2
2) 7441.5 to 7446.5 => 10.2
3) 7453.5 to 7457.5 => 10.4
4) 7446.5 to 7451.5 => 10.5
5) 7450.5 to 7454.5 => 10.5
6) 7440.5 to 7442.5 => 10.2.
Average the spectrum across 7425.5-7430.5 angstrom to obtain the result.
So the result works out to 10.3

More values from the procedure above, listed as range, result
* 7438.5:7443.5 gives 10.2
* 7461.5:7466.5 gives 10.4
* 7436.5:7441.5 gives 10.3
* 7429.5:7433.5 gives 10.4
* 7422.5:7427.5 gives 10.4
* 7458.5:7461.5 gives 10.3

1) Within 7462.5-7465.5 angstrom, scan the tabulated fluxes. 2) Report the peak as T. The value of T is 10.45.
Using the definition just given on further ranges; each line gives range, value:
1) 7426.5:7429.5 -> 10.31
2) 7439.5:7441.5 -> 10.27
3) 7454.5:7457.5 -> 10.46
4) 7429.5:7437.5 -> 10.53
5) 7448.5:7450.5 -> 10.55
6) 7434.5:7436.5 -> 10.5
